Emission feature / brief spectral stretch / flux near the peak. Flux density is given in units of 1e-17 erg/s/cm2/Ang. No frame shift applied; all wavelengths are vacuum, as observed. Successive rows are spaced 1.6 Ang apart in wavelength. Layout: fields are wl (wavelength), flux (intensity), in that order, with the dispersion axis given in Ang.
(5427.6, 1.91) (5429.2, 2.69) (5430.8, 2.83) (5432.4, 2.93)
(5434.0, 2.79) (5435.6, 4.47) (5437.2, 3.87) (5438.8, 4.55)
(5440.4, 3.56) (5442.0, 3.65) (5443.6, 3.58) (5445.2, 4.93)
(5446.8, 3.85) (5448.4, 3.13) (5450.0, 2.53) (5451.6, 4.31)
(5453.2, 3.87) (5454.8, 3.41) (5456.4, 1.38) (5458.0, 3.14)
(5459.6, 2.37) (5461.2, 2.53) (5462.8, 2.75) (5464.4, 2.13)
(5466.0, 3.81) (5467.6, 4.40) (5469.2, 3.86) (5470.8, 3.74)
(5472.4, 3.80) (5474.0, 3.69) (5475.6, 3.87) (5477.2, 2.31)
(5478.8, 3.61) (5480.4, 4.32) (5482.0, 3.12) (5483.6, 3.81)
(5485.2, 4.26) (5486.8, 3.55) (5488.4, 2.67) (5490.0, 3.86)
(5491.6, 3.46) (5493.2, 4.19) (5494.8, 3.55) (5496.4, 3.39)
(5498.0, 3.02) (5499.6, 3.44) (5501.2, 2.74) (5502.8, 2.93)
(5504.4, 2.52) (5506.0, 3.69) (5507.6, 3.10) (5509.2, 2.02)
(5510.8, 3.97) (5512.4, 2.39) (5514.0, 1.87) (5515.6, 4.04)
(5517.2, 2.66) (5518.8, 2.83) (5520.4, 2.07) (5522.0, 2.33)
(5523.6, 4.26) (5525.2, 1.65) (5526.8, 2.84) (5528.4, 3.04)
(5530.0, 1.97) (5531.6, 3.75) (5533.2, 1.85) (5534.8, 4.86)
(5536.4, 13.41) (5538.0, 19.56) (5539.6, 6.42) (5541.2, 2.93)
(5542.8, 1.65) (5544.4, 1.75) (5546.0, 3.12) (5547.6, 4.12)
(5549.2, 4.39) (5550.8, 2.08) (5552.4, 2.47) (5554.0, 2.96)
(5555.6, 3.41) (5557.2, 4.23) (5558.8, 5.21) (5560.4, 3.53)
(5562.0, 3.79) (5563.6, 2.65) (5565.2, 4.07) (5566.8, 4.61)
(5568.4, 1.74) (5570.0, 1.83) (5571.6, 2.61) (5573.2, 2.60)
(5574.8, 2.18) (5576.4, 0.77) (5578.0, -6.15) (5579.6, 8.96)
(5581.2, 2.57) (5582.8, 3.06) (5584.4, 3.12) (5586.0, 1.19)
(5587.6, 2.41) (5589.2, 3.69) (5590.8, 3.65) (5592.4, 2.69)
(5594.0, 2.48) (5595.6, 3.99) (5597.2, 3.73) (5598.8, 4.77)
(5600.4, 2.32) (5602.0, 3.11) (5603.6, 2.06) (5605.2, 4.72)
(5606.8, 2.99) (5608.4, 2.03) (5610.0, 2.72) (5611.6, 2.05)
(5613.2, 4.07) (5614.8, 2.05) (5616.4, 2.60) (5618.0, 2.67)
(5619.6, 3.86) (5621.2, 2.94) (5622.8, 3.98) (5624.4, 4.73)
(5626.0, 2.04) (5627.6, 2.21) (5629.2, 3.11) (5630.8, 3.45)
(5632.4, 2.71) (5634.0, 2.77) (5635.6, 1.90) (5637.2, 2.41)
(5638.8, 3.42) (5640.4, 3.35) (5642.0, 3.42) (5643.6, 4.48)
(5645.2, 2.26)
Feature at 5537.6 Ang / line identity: Hbeta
